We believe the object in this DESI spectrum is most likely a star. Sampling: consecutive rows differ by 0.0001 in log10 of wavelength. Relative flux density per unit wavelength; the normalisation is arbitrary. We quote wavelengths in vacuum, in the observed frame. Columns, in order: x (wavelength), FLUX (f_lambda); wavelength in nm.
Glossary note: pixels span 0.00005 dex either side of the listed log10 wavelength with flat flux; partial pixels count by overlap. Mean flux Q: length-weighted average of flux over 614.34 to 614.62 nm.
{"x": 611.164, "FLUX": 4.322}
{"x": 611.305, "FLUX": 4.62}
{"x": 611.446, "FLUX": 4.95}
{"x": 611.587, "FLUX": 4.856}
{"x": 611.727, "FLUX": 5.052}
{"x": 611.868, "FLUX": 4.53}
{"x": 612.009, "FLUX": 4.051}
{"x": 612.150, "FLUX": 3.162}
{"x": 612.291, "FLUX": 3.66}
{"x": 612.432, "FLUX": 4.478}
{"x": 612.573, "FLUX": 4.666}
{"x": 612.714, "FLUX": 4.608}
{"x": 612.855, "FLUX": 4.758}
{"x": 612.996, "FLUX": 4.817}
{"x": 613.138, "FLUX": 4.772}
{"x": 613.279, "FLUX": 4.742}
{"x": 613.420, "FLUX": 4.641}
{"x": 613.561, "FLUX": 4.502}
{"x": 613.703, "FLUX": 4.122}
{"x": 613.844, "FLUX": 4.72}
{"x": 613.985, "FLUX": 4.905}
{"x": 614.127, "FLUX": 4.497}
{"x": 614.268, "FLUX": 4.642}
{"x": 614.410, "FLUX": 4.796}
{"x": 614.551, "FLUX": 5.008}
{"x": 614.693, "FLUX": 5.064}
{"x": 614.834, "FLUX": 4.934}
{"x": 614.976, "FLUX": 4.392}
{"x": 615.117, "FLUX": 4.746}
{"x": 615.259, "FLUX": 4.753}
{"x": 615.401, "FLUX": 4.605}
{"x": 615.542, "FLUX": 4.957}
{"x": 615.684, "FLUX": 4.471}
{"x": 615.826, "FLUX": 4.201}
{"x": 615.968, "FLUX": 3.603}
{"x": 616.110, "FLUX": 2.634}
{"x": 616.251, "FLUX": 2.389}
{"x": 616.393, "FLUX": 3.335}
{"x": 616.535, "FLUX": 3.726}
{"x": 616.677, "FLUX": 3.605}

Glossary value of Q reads 4.91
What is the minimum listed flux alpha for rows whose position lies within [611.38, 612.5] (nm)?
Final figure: 3.162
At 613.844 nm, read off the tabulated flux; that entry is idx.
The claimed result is 4.72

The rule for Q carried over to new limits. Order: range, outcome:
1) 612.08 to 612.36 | 3.41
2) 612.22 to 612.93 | 4.44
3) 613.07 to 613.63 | 4.67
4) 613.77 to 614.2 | 4.71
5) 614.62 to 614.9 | 5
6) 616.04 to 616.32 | 2.52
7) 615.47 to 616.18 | 3.98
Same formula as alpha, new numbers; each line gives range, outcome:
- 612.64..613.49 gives 4.608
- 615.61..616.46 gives 2.389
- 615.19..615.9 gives 4.201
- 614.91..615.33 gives 4.392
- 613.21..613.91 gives 4.122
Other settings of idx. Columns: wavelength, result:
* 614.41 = 4.796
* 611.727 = 5.052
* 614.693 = 5.064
